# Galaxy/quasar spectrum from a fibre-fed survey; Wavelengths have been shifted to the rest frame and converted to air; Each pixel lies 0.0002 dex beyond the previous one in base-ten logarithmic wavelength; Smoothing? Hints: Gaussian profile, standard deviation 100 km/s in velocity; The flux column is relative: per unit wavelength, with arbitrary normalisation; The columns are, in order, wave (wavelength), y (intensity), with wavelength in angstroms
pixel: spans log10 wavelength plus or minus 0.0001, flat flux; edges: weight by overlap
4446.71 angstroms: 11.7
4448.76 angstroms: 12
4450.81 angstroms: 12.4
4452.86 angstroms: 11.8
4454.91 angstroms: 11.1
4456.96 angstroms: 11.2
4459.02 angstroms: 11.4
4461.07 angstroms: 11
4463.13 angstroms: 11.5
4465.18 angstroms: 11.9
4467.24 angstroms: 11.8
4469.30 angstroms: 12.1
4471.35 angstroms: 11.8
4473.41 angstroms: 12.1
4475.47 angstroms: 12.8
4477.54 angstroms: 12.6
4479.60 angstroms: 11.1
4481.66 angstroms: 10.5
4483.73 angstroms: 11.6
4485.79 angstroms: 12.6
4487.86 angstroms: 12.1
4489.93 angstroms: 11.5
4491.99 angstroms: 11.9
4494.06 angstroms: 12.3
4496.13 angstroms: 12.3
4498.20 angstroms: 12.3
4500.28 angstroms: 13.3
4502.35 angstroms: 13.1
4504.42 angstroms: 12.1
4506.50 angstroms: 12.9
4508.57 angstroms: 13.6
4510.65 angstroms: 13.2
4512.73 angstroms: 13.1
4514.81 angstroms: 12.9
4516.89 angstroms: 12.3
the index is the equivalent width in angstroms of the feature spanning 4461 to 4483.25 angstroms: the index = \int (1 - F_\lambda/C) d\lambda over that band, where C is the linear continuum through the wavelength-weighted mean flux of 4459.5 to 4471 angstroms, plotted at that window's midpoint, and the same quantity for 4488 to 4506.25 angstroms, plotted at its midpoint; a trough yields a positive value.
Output 0.1 angstroms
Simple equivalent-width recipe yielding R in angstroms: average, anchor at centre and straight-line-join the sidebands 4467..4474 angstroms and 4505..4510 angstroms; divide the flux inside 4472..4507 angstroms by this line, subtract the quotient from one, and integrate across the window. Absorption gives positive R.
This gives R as 1.1 angstroms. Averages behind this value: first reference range 12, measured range 12.2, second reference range 13.1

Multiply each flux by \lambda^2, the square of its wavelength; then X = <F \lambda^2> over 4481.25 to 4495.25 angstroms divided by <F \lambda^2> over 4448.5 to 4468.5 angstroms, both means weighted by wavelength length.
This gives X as 1.0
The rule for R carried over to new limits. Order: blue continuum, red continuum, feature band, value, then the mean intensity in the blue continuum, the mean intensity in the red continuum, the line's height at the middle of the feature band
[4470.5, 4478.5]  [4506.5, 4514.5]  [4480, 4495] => 1.06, 12.3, 13.2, 12.6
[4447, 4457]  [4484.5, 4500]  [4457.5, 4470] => 0.31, 11.7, 12.2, 11.9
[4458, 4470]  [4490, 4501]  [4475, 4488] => 0.16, 11.6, 12.3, 12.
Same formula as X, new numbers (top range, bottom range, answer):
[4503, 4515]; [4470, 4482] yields 1.11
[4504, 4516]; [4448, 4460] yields 1.14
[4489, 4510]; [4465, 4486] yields 1.07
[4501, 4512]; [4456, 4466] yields 1.16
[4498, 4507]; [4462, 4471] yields 1.10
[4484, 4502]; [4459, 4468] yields 1.08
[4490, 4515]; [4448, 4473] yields 1.11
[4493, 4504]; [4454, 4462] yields 1.15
